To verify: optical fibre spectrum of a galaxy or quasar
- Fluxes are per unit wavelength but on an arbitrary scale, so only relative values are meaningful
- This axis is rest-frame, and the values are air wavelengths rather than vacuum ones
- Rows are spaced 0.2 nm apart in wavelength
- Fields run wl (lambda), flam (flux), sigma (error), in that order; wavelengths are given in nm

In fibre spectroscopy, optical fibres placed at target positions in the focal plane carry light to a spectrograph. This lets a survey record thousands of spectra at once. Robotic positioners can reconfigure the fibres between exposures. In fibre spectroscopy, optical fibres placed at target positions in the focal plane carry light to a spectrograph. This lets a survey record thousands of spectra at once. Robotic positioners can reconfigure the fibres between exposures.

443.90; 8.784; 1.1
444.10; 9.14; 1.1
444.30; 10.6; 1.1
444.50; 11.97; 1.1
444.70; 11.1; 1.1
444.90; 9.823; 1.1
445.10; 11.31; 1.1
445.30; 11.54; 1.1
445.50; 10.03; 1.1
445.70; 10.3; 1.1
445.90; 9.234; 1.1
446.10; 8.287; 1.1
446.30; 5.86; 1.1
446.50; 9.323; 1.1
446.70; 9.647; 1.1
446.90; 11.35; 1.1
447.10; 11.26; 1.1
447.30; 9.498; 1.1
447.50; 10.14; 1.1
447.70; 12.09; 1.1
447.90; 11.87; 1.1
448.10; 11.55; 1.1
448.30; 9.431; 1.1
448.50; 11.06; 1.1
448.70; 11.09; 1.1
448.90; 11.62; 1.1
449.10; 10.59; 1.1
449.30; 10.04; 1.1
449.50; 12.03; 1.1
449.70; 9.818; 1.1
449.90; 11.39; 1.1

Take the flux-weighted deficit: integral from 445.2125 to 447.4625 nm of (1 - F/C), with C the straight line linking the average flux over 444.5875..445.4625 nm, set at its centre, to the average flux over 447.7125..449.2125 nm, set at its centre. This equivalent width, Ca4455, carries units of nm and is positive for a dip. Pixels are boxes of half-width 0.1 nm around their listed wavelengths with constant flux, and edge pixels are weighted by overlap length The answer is 0.27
